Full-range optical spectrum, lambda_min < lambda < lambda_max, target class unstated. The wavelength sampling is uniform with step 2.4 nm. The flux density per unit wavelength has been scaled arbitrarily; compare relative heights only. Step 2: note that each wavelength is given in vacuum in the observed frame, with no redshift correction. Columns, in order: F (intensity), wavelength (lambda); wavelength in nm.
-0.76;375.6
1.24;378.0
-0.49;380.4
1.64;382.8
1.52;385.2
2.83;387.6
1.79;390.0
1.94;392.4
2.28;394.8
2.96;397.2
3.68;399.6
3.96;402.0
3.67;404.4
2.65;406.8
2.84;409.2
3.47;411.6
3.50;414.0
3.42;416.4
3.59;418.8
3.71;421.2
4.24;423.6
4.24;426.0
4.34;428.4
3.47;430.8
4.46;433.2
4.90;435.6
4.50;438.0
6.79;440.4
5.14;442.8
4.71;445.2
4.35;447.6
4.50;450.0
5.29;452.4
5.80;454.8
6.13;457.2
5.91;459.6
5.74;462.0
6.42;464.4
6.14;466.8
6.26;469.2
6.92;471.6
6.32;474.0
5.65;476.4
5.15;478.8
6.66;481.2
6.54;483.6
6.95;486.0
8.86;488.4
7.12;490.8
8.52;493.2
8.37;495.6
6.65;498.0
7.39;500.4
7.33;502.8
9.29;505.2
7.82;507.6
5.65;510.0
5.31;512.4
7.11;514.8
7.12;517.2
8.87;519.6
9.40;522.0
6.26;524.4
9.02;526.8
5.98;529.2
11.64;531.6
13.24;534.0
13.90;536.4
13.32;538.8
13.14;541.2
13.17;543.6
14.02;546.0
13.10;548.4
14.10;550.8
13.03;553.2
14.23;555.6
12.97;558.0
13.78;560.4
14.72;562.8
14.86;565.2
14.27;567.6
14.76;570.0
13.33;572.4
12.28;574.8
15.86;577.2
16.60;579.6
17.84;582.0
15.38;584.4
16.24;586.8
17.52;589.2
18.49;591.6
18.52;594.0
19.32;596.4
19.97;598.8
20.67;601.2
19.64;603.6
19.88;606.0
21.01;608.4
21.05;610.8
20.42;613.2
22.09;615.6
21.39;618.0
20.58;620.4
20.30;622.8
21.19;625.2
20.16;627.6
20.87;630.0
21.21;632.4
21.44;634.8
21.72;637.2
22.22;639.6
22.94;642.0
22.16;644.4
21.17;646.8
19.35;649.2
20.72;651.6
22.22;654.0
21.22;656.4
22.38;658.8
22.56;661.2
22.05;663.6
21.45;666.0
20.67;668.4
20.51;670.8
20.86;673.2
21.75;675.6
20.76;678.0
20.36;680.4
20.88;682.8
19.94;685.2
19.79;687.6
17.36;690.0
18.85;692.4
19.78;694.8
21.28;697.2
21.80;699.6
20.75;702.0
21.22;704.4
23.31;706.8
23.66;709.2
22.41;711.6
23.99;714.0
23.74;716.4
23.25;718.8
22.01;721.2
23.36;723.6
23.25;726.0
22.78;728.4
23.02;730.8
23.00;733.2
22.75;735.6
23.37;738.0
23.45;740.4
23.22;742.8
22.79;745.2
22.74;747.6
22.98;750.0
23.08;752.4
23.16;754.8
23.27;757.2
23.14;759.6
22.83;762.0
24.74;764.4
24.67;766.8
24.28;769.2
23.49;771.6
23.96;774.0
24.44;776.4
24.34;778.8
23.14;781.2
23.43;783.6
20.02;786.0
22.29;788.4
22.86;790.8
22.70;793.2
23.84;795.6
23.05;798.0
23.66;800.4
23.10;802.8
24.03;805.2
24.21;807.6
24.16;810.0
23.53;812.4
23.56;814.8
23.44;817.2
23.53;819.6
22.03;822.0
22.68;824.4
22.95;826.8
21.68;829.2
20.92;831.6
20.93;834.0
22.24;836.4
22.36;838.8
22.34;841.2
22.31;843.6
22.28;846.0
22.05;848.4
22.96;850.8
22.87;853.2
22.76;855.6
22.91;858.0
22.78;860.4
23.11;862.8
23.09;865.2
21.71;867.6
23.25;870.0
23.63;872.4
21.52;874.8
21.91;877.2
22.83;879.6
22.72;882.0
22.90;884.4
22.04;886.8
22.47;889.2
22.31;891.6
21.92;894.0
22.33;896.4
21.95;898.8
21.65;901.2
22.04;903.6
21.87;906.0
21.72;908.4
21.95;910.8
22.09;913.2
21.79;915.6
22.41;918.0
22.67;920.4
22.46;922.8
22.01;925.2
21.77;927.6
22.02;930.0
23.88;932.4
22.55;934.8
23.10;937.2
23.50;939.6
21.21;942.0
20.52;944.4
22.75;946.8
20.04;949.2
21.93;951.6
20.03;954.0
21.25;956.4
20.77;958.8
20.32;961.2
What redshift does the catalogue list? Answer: 0.334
